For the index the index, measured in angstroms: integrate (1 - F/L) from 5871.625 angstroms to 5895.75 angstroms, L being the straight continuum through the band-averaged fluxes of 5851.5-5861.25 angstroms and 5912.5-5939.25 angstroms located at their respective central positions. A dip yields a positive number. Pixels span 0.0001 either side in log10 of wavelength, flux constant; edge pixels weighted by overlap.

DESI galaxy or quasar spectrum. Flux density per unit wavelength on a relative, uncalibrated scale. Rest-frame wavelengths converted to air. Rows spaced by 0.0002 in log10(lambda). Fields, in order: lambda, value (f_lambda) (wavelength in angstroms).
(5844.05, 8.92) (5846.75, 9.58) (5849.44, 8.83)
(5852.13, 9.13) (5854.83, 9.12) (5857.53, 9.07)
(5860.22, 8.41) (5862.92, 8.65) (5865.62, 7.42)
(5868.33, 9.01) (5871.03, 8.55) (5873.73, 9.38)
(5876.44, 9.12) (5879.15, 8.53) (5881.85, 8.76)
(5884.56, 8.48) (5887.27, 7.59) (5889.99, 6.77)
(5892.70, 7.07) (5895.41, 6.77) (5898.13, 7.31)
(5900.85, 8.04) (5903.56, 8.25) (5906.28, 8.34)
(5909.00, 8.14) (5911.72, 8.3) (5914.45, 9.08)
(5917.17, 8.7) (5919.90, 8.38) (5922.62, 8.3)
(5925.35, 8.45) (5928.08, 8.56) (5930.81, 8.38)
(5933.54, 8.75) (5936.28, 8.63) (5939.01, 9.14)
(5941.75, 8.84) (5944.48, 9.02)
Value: 1.9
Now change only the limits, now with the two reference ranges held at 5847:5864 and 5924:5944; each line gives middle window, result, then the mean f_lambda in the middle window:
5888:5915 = 3.1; 7.76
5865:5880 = 0.2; 8.73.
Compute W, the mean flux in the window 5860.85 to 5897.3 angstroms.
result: 8.15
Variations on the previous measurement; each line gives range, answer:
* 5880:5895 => 7.7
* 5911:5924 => 8.56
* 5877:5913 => 7.9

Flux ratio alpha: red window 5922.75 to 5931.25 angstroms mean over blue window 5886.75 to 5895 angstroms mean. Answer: 1.20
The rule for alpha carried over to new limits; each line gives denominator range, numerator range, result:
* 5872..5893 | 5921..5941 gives 1.04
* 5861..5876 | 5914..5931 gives 0.99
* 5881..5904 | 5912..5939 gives 1.13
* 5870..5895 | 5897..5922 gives 1.01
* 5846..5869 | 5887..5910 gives 0.86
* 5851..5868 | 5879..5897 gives 0.88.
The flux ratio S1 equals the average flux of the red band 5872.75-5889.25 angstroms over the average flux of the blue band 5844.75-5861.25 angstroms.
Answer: 0.95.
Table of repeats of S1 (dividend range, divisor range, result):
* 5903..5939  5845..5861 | 0.94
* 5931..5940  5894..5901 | 1.21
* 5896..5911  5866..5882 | 0.90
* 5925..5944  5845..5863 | 0.97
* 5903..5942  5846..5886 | 0.97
